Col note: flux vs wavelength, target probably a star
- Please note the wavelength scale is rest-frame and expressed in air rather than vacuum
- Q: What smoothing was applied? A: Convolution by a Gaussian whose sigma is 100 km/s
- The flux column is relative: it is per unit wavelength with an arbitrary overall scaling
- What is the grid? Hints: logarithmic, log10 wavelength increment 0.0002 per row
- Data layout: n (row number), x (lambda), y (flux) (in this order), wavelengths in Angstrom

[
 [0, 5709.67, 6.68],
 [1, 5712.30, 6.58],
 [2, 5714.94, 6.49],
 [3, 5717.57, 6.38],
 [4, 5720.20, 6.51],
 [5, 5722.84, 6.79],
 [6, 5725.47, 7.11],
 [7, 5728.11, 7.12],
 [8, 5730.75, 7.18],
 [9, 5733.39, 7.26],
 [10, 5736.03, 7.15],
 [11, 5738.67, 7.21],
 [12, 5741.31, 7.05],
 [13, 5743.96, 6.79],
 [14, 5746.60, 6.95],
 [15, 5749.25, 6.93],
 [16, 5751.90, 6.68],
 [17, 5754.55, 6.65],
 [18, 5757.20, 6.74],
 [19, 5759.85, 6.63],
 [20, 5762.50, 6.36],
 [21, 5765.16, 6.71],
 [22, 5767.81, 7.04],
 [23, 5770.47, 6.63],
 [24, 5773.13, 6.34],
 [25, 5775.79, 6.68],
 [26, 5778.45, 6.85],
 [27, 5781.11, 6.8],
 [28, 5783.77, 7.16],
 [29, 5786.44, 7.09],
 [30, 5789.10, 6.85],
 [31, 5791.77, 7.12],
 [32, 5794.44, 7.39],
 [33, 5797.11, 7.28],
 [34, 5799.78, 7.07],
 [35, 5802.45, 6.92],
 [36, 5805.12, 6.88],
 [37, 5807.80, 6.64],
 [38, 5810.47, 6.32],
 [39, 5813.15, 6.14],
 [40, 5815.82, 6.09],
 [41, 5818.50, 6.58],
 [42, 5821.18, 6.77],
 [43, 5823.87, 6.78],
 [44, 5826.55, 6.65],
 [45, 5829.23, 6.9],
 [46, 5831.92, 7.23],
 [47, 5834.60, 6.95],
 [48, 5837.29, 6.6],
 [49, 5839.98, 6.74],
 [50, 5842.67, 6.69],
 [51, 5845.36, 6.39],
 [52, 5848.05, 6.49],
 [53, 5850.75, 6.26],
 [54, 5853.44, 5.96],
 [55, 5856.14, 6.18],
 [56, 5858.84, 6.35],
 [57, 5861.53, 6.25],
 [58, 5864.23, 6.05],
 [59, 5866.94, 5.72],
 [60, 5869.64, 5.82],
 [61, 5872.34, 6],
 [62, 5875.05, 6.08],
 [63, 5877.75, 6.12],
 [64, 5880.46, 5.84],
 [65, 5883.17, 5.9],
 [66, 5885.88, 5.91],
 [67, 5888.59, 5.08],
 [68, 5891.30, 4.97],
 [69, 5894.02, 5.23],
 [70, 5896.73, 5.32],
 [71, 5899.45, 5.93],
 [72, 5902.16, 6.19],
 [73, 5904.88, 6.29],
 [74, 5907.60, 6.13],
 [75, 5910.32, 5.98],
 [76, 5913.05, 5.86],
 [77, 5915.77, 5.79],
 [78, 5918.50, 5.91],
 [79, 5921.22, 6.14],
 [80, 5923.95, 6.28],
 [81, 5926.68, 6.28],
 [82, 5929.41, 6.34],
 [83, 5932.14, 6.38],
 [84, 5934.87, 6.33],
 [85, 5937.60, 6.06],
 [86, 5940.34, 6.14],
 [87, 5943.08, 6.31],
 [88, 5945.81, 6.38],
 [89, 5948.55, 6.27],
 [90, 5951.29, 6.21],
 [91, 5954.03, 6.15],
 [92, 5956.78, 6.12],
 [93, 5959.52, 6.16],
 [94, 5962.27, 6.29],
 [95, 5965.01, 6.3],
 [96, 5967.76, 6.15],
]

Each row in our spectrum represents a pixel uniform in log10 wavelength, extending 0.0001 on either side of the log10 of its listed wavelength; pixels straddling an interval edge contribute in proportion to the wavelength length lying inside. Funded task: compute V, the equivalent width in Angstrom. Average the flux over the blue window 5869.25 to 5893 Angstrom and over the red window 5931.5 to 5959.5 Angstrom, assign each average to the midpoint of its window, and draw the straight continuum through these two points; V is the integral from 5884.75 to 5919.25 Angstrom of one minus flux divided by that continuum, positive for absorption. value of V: 1.0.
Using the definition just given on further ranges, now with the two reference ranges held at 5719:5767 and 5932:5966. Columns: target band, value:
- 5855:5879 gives 1.6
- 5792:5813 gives -0.6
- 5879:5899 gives 2.9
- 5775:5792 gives -0.4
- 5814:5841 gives -0.4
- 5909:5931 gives 0.9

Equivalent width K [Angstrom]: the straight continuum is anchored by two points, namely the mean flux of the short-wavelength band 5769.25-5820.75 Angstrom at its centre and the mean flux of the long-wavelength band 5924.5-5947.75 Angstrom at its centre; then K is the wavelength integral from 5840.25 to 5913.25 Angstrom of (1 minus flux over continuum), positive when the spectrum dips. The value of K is 5.8 Angstrom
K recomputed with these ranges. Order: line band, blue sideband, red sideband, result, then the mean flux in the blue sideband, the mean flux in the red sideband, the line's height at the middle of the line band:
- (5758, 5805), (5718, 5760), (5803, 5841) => -0.6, 6.92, 6.67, 6.79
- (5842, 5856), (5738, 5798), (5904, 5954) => 0.4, 6.86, 6.17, 6.51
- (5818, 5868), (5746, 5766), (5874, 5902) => -4.1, 6.7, 5.66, 6.01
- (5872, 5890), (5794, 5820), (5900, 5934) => 1.4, 6.71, 6.13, 6.32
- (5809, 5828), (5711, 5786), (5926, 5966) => 0.4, 6.82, 6.25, 6.61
